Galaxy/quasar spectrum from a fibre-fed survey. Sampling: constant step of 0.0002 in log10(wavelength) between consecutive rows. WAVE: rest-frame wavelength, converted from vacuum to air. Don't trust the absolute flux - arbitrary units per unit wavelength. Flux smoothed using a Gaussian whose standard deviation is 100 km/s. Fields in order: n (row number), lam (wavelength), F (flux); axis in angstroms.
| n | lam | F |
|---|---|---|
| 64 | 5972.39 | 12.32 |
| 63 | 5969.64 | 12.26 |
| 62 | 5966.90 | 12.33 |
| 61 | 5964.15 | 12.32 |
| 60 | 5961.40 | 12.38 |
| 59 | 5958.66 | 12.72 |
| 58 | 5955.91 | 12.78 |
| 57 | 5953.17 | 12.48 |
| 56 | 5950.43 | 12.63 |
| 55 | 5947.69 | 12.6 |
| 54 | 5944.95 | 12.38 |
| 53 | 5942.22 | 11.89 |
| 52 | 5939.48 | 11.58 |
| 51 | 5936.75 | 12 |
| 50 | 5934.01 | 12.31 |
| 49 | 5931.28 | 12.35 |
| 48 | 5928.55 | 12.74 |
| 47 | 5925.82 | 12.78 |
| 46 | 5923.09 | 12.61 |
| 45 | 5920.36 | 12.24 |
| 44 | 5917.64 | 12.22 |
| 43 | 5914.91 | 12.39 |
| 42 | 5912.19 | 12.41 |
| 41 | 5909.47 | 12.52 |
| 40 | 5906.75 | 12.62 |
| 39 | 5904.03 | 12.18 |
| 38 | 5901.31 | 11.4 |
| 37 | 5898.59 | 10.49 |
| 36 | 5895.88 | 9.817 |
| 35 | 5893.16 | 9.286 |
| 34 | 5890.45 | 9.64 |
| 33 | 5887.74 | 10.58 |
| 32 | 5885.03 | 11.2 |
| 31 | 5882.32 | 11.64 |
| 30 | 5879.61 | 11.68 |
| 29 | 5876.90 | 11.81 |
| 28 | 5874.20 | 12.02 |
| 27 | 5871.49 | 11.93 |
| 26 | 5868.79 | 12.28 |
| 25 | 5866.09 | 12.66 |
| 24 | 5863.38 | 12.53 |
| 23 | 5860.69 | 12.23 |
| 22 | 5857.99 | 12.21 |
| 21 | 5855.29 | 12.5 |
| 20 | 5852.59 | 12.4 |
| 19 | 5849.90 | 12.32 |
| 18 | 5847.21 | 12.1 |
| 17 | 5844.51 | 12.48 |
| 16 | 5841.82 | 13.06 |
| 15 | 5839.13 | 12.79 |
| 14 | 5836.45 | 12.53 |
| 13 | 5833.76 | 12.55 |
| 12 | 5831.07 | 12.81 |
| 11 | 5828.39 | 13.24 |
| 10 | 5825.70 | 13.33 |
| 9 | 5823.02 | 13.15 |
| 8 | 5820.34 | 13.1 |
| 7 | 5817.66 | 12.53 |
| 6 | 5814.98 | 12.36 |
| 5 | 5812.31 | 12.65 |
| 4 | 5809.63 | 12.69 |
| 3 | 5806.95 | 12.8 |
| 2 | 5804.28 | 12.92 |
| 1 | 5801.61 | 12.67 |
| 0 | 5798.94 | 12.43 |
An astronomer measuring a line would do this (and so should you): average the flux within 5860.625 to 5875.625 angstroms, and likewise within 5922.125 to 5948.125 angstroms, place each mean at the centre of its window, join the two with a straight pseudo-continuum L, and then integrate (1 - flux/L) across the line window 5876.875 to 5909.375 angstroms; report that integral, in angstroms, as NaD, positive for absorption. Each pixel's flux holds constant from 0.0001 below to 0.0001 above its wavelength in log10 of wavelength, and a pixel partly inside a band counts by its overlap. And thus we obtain 3.3 angstroms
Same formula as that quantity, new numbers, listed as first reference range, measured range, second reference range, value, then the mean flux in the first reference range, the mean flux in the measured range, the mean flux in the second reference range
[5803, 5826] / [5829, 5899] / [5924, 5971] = 4.44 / 12.8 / 11.9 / 12.4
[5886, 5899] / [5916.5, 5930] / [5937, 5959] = -1.48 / 9.97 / 12.5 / 12.3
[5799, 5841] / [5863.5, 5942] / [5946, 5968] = 5.31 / 12.8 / 11.8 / 12.5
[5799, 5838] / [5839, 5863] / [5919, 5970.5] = 0.48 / 12.8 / 12.4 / 12.4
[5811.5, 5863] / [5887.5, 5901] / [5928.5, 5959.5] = 2.67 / 12.6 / 10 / 12.3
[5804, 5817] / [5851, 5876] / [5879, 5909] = -1.51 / 12.7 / 12.3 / 11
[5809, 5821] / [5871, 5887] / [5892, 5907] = -0.51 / 12.6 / 11.7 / 10.9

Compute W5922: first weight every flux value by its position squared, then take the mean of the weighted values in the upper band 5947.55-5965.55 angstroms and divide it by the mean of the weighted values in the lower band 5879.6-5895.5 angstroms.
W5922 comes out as 1.2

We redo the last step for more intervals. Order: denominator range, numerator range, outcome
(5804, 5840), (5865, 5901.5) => 0.89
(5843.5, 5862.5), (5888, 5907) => 0.88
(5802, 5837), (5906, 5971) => 1.01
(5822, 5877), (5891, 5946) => 0.97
